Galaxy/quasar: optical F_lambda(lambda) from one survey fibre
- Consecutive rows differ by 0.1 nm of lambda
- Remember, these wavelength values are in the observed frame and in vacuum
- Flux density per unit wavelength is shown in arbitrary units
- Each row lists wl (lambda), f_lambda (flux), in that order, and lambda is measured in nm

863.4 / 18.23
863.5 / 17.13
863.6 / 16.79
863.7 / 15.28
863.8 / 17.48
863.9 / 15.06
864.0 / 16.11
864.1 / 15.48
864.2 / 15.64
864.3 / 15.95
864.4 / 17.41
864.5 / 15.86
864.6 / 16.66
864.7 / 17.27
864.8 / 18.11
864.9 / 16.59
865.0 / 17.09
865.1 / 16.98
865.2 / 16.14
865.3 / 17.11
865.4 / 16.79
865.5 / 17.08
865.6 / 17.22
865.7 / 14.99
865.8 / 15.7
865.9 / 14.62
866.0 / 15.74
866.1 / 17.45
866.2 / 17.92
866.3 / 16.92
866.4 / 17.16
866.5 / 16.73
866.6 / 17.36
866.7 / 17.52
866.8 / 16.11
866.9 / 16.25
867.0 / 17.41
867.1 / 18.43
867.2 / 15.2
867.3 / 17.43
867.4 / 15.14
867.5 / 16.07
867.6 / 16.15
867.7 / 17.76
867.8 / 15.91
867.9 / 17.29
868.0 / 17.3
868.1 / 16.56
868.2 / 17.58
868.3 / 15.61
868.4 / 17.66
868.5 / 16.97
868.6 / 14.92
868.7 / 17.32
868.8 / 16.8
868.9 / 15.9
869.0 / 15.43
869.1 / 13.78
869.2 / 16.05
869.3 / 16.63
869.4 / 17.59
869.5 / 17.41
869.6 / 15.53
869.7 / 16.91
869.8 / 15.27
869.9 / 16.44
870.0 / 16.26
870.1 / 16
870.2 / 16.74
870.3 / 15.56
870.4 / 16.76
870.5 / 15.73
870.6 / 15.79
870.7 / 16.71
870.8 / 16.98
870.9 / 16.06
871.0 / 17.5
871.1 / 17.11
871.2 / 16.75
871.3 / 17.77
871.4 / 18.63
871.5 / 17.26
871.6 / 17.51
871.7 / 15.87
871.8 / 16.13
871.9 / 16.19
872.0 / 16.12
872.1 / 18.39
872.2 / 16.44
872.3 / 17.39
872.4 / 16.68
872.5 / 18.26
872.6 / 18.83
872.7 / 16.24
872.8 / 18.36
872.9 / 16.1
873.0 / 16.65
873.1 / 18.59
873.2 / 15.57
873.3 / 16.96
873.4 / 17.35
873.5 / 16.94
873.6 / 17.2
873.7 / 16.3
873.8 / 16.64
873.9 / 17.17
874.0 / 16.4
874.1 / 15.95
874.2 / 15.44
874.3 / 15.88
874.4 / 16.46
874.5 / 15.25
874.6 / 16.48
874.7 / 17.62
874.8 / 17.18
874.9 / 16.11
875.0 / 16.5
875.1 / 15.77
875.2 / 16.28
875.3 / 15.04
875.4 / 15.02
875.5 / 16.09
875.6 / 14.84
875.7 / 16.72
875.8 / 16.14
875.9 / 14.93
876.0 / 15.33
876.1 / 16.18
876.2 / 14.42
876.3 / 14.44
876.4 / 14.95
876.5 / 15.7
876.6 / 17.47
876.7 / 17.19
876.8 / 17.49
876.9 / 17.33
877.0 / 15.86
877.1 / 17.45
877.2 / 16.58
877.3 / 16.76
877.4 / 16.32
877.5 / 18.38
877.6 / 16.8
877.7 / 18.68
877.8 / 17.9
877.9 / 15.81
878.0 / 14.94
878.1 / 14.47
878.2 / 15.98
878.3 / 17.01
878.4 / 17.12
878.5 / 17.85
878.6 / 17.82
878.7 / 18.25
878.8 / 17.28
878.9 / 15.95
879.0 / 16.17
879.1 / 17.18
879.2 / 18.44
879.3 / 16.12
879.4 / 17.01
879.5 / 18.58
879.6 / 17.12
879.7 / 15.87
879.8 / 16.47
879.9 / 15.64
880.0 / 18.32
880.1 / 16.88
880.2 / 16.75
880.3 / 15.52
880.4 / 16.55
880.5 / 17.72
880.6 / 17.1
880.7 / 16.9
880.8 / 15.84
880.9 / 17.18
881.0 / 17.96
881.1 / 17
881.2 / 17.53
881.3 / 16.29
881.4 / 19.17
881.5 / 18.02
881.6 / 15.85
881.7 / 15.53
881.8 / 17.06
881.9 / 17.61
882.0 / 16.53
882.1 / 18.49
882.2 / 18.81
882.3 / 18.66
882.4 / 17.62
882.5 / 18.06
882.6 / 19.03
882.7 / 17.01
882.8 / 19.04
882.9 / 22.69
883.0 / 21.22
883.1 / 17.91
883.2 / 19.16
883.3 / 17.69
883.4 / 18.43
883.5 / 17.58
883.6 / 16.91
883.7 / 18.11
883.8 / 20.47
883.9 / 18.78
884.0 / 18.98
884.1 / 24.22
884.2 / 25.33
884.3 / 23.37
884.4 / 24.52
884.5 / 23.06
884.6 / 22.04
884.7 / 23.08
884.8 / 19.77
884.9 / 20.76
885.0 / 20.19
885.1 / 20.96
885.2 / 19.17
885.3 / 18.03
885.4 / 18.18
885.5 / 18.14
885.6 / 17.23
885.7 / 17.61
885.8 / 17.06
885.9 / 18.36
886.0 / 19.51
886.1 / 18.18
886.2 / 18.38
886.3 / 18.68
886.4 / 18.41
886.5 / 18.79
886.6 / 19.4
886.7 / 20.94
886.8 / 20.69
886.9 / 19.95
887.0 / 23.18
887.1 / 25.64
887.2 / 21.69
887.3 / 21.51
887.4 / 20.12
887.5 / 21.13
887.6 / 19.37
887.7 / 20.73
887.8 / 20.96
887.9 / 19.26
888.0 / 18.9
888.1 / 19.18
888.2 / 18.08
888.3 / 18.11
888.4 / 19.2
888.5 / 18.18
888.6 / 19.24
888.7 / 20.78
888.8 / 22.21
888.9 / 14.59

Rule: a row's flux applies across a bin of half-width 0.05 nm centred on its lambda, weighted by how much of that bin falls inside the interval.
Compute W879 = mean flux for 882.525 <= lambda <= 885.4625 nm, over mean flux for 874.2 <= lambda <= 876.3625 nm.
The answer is 1.27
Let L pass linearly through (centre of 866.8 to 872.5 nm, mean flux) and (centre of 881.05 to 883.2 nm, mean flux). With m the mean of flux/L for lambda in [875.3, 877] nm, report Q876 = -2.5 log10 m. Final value 0.10 mag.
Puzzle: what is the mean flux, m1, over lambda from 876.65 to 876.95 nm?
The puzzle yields 17.3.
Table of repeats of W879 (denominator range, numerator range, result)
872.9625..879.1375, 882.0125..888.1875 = 1.20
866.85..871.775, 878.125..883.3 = 1.05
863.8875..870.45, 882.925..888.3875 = 1.21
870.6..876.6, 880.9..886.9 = 1.16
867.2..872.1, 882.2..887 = 1.19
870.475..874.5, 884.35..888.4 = 1.19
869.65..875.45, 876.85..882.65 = 1.03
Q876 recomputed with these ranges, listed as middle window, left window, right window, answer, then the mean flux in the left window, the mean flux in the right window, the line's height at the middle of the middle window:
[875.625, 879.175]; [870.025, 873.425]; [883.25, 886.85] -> 0.10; 16.9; 19.8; 18.1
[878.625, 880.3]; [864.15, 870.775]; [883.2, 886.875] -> 0.11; 16.5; 19.7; 18.7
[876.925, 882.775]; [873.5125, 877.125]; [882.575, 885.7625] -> 0.06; 16.1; 20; 18.1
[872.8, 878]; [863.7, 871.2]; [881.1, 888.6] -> 0.09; 16.5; 19.4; 17.8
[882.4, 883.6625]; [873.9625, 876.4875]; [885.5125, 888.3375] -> -0.02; 15.8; 19.7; 18.4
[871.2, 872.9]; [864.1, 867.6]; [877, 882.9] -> -0.02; 16.6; 17.2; 16.9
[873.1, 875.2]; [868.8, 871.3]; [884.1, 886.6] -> 0.05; 16.3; 20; 17.3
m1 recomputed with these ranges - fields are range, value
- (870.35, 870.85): 16.4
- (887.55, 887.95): 20.1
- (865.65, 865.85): 15.3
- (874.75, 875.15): 16.4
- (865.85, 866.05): 15.2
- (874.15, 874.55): 15.8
